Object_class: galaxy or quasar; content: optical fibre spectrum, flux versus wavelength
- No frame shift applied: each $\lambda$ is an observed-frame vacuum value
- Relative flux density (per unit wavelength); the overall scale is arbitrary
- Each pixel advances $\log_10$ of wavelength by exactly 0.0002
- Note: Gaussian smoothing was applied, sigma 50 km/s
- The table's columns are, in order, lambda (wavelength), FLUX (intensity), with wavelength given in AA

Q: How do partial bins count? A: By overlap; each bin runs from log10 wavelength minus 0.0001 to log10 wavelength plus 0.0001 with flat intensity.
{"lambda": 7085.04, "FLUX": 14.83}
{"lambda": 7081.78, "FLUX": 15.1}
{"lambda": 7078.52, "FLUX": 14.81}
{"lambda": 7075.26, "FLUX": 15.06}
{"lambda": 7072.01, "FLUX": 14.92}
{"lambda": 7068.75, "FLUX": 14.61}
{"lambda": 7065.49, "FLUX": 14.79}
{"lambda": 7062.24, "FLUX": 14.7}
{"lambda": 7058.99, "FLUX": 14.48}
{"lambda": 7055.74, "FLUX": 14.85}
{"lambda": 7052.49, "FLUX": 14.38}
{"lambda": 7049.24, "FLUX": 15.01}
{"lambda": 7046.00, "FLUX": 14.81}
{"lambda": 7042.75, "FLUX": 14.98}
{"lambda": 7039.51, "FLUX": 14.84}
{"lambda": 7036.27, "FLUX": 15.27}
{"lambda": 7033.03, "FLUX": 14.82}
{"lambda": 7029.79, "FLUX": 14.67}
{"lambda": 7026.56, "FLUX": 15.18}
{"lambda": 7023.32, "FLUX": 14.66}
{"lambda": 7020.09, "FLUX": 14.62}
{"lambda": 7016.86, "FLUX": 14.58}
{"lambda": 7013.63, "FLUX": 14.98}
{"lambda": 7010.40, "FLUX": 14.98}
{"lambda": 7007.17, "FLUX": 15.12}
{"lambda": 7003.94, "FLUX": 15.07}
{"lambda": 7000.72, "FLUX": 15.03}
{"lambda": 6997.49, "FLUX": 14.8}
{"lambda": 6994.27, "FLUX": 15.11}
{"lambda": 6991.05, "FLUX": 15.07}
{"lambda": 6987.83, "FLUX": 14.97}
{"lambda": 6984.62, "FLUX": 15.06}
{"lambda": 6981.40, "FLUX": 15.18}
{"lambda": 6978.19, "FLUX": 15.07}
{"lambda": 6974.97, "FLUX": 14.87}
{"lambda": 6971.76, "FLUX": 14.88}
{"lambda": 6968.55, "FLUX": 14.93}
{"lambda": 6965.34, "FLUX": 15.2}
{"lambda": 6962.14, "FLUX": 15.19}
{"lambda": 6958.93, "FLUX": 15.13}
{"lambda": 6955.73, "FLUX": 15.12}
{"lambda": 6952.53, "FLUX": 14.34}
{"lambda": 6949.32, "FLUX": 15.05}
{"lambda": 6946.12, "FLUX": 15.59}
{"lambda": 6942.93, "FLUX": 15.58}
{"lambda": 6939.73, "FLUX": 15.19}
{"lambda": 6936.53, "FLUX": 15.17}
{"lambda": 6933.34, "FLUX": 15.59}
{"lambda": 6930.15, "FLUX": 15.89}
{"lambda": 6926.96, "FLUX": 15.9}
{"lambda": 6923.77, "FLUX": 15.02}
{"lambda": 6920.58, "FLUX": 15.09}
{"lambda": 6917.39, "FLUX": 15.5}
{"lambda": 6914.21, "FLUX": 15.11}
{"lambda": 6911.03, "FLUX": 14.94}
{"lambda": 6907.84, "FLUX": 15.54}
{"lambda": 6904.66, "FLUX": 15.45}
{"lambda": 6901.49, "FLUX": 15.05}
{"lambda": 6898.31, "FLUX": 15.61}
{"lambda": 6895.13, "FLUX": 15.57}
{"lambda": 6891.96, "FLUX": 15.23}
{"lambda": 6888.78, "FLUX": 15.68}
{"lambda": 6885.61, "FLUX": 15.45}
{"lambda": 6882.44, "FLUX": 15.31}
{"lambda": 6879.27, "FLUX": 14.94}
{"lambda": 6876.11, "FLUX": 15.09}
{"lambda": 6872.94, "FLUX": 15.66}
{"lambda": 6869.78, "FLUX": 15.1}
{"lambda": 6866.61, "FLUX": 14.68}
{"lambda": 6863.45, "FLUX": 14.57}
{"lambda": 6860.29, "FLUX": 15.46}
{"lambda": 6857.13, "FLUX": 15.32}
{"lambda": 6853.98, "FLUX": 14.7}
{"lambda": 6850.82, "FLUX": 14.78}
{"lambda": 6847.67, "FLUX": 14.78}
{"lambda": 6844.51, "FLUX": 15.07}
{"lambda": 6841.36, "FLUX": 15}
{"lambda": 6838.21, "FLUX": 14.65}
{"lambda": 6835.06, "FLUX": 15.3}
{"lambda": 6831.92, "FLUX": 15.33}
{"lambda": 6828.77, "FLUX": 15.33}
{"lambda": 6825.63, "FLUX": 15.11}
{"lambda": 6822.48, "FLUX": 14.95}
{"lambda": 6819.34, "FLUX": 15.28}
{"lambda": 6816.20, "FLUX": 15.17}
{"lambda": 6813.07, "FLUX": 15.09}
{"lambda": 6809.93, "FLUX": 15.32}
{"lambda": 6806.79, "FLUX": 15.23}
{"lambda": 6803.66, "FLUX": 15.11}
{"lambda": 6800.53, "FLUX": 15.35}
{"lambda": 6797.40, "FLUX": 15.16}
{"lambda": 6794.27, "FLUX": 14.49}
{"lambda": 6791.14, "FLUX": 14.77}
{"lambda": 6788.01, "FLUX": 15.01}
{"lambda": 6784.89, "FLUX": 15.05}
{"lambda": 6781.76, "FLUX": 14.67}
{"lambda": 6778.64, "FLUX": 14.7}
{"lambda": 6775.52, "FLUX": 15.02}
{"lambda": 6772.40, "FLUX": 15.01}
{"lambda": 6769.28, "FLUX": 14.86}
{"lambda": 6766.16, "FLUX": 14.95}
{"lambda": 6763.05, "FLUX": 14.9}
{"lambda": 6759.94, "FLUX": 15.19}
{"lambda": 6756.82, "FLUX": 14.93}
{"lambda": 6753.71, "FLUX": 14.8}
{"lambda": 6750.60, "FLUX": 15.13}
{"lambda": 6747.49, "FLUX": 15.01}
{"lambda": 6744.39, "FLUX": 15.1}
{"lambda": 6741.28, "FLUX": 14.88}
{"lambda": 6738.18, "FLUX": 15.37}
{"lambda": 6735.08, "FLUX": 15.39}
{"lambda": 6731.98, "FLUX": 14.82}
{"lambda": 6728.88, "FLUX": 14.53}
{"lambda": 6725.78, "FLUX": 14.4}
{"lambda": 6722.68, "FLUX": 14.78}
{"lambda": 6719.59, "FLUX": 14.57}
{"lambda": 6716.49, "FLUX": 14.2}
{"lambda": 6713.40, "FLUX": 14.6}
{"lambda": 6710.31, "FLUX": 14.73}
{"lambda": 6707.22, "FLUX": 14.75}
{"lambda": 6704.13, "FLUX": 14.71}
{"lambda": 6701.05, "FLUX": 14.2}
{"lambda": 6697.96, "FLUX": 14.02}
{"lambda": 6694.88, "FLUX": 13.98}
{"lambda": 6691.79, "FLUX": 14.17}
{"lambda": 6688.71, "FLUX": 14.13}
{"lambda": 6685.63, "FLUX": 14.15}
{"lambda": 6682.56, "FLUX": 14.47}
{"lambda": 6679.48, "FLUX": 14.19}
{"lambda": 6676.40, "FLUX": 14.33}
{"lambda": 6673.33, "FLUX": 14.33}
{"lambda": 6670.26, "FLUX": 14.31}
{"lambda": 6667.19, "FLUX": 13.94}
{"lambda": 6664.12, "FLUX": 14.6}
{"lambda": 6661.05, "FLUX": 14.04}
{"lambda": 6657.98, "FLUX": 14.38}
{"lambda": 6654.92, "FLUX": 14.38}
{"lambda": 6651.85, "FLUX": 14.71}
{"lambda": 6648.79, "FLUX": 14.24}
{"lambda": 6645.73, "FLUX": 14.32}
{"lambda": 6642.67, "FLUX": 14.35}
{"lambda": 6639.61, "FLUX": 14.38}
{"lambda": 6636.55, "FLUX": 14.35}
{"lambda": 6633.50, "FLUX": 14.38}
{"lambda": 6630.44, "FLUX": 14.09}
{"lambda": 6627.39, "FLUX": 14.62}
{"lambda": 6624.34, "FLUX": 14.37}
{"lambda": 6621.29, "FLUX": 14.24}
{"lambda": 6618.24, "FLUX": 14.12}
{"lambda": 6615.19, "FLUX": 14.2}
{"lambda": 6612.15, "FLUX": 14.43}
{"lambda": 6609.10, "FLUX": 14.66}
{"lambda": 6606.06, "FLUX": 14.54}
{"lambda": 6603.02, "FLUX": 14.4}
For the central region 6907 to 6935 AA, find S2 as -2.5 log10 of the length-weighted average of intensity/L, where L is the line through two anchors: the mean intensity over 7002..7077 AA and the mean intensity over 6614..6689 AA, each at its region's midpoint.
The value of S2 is -0.052 mag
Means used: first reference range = 14.3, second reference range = 14.8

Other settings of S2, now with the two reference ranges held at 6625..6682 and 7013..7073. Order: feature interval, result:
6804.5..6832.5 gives -0.049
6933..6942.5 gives -0.046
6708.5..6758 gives -0.030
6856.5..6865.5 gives -0.036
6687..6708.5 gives 0.009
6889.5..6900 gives -0.062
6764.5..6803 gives -0.032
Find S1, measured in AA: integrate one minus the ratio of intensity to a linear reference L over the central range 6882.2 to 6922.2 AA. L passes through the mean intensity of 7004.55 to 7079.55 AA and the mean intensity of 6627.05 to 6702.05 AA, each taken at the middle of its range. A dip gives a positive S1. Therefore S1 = -2.0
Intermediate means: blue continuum 14.3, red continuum 14.8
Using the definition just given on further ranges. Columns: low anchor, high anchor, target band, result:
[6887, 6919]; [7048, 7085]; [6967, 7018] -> 0.2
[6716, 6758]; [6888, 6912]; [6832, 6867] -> 0.6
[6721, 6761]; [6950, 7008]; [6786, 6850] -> -0.5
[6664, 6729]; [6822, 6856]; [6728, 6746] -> -0.6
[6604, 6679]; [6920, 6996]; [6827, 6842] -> -0.3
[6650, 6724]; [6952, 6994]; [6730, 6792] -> -1.9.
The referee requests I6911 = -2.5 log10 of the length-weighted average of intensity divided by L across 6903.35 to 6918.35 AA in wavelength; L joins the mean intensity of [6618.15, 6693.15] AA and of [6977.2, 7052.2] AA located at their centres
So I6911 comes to -0.04 mag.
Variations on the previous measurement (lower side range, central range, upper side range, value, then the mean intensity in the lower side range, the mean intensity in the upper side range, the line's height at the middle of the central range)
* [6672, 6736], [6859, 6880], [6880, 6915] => 0.01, 14.4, 15.4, 15.2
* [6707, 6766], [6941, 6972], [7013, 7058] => -0.02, 14.9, 14.8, 14.8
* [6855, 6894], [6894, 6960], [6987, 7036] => -0.01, 15.2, 14.9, 15.1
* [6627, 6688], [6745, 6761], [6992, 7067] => -0.04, 14.3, 14.9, 14.5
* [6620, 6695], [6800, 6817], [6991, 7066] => -0.05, 14.3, 14.9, 14.5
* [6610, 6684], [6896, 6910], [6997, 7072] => -0.05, 14.3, 14.8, 14.7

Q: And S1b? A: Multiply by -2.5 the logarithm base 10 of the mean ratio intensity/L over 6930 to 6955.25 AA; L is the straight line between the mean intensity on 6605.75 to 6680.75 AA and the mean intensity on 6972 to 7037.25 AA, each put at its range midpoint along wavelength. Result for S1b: -0.03 mag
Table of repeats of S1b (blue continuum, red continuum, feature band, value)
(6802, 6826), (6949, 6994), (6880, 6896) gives -0.02 mag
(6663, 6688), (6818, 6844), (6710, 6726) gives 0.00 mag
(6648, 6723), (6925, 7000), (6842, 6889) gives -0.02 mag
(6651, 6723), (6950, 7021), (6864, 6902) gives -0.04 mag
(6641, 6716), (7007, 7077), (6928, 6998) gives -0.03 mag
